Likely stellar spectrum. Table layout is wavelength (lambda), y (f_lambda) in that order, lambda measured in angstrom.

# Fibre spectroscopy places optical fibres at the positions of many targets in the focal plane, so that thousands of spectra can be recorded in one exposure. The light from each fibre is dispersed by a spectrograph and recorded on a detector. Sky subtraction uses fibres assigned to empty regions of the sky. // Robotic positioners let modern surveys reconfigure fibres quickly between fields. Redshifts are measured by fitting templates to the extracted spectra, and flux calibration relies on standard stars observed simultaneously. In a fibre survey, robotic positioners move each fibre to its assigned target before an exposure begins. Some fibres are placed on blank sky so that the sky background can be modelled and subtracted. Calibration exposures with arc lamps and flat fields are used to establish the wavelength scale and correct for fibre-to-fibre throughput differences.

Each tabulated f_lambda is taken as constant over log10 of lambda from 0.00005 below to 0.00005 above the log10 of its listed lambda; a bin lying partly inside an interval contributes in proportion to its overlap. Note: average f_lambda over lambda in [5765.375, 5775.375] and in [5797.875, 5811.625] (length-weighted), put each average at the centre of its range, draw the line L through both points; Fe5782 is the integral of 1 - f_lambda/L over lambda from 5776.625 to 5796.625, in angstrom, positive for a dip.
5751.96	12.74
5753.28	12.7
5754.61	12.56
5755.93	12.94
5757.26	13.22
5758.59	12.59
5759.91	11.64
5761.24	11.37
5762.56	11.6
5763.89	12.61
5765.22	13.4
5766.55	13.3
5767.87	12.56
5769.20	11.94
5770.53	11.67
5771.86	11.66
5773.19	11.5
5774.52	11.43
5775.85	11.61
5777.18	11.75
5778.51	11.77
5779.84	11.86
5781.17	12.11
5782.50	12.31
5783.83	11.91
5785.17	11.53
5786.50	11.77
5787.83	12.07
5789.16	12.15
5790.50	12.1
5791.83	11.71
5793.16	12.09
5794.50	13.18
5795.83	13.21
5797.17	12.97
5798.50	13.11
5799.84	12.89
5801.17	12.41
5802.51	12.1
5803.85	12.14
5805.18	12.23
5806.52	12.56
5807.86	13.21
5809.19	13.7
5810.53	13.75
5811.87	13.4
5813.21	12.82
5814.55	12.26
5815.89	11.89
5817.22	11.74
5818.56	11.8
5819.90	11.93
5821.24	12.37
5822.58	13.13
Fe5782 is 0.5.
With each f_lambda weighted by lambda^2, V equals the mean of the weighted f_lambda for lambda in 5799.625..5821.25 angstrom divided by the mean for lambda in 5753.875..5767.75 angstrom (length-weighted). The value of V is 1.02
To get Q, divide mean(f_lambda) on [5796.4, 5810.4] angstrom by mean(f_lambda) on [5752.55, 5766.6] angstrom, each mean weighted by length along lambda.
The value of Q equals 1.02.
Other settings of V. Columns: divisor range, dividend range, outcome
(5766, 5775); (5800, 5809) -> 1.06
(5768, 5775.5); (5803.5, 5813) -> 1.13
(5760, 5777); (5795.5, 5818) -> 1.07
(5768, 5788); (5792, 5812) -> 1.10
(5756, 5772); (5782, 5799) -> 1.01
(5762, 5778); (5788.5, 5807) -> 1.04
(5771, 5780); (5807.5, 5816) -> 1.14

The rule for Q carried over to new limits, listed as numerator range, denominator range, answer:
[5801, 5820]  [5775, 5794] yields 1.05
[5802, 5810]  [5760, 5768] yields 1.02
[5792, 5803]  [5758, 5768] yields 1.03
